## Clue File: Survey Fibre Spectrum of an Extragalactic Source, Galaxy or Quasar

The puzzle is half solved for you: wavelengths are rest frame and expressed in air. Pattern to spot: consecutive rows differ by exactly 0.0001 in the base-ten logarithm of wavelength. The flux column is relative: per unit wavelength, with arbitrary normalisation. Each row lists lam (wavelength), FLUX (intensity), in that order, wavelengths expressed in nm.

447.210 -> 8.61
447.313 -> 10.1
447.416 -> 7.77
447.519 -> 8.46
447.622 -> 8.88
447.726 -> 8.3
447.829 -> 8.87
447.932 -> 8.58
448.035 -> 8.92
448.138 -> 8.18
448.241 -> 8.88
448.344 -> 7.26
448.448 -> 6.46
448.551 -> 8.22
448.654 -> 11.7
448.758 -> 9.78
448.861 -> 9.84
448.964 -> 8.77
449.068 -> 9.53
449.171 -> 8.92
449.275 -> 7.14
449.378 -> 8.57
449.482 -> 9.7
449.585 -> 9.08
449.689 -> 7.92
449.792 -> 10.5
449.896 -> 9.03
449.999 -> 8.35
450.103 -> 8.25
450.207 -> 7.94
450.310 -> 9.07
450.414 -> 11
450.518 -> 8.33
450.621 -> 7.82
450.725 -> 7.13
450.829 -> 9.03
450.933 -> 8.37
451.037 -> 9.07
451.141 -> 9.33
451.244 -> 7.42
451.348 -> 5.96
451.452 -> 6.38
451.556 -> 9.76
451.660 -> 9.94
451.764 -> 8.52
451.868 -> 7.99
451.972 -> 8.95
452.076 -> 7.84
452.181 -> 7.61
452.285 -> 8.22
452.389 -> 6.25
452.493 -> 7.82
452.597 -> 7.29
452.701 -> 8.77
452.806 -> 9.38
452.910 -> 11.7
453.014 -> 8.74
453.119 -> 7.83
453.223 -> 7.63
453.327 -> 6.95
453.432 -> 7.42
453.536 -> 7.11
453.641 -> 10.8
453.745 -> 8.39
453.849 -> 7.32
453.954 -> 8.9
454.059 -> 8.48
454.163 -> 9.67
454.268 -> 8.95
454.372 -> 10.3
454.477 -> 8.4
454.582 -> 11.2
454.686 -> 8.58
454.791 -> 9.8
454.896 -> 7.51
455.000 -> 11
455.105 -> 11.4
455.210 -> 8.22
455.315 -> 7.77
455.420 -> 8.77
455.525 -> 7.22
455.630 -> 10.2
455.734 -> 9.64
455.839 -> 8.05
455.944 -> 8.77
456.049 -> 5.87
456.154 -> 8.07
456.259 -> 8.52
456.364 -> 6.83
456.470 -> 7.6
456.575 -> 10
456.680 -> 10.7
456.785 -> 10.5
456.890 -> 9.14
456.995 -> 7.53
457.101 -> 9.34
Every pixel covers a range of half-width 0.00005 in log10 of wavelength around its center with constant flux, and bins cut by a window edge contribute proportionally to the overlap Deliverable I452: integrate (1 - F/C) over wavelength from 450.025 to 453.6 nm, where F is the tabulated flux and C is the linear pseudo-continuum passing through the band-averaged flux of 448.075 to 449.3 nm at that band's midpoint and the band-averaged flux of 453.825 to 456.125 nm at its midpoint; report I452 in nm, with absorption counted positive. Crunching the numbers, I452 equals 0.23 nm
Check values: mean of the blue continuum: 8.76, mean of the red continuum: 8.92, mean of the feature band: 8.27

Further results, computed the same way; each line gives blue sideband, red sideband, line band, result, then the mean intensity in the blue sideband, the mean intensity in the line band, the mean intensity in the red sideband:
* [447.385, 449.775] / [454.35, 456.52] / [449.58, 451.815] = 0.045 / 8.72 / 8.54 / 8.72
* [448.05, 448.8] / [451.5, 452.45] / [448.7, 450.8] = -0.079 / 8.64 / 8.84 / 8.33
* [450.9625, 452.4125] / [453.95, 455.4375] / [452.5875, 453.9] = 0.041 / 8.13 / 8.45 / 9.29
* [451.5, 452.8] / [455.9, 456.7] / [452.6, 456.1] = -0.239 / 8.28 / 8.79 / 8.19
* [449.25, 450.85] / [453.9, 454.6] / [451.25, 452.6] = 0.162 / 8.7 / 7.89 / 9.31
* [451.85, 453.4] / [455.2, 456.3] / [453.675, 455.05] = -0.149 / 8.19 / 9.14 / 8.28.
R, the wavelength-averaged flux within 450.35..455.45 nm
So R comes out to 8.59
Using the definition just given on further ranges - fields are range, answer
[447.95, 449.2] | 8.87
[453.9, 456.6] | 8.82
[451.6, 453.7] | 8.34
